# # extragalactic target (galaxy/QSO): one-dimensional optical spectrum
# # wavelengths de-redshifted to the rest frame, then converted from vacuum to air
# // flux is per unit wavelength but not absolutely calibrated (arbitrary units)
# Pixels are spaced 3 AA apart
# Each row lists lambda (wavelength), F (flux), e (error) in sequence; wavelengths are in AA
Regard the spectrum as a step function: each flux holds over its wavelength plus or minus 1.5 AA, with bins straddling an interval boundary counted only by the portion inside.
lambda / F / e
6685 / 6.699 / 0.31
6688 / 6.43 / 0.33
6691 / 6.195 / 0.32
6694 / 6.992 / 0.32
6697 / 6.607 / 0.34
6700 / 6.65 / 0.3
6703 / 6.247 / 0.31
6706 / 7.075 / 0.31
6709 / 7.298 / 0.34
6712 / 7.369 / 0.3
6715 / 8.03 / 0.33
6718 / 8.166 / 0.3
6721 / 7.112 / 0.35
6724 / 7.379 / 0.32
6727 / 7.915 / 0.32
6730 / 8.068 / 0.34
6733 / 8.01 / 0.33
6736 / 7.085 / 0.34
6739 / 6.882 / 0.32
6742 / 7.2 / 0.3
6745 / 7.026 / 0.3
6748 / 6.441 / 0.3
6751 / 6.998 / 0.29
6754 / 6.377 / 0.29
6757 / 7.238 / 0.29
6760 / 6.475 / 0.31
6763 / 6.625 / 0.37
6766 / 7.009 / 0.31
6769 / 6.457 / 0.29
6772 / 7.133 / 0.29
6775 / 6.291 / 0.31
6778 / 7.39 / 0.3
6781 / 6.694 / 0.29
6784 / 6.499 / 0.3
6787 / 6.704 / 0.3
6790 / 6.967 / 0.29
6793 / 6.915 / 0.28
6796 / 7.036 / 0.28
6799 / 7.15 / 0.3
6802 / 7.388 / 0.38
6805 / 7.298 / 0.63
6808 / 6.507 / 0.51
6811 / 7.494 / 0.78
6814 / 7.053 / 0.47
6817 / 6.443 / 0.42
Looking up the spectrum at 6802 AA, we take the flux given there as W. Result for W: 7.388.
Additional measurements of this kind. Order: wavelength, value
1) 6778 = 7.39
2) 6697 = 6.607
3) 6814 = 7.053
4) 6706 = 7.075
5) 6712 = 7.369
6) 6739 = 6.882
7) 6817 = 6.443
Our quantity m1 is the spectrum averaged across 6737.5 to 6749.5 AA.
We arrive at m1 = 6.89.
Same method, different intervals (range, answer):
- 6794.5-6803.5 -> 7.19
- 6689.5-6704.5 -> 6.54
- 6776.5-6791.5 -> 6.85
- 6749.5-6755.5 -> 6.69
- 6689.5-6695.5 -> 6.59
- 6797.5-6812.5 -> 7.17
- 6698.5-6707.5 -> 6.66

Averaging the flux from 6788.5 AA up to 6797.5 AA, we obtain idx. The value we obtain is 6.97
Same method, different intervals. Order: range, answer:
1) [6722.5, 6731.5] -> 7.79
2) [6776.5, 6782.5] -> 7.04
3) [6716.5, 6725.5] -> 7.55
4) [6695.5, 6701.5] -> 6.63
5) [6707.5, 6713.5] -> 7.33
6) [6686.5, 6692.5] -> 6.31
